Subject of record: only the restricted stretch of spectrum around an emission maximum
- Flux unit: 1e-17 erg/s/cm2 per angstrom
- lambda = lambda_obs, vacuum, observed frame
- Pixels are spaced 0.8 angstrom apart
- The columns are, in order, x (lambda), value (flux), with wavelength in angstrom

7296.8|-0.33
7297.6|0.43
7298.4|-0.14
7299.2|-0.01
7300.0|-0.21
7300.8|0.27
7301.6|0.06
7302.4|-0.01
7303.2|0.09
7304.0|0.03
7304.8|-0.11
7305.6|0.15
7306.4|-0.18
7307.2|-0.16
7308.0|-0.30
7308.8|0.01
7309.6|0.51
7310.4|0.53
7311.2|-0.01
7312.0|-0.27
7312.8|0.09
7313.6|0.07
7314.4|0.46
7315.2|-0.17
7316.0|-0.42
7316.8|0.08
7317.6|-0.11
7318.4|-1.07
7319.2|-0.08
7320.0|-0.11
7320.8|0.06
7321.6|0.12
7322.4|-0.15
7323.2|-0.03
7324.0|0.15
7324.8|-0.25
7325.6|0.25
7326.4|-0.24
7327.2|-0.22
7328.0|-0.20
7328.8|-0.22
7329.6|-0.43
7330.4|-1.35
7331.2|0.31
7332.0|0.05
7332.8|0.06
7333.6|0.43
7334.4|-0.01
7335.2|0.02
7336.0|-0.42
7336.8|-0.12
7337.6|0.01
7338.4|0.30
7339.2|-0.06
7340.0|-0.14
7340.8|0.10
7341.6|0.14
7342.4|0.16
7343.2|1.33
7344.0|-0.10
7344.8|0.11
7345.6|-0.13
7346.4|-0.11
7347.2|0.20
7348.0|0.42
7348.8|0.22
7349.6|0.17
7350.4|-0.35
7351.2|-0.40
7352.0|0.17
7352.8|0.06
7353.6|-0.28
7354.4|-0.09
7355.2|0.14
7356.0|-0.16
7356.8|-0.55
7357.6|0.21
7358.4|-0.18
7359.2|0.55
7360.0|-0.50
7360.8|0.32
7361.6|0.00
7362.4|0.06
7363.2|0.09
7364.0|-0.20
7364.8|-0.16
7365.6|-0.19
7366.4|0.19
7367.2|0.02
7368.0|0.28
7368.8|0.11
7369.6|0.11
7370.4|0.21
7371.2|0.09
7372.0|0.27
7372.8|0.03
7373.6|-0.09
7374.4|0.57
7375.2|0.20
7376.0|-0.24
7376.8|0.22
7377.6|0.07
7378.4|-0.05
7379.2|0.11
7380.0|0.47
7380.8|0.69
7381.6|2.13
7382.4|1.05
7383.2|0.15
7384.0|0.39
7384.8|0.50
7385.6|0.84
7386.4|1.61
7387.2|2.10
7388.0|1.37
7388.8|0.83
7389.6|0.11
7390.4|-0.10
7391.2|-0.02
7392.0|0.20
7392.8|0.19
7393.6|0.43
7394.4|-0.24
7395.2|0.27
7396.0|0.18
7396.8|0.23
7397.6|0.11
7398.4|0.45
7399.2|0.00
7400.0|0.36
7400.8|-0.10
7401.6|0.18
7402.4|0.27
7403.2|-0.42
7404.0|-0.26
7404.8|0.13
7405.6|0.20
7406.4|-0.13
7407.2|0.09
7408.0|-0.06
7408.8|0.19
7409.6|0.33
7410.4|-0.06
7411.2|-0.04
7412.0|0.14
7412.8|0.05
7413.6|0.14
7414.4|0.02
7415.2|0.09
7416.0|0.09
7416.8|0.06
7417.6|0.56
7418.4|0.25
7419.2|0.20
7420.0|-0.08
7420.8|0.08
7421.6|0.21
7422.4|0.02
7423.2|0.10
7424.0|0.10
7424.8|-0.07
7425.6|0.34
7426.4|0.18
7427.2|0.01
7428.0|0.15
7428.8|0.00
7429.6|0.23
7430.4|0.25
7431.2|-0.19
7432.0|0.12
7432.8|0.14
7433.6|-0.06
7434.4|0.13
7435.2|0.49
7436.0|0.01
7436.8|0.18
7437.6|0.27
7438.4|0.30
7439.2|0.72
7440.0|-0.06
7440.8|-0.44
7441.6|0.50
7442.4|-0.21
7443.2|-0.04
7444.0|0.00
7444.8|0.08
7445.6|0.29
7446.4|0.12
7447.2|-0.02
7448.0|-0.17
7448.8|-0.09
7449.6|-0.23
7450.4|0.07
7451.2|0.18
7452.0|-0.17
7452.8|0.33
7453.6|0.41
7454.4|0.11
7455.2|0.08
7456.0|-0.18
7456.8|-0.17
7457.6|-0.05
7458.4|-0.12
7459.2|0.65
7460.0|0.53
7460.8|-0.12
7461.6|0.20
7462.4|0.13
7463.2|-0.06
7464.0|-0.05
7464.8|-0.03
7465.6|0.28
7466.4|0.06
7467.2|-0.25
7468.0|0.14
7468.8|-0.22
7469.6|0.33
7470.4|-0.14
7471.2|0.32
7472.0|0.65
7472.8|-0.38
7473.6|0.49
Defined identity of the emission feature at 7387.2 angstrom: [O II] 3727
